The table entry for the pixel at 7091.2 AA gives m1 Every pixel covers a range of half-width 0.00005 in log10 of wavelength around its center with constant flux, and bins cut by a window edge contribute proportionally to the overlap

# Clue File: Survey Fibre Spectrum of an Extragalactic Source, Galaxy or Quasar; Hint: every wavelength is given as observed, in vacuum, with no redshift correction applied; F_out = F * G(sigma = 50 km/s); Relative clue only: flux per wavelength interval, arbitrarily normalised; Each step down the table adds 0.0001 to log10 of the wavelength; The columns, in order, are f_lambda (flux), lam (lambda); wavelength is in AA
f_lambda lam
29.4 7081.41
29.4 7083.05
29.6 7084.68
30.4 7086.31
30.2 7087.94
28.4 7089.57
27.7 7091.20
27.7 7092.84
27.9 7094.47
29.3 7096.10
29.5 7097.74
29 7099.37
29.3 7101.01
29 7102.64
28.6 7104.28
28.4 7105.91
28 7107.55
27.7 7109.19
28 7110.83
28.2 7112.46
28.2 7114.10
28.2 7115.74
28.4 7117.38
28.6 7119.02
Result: 27.7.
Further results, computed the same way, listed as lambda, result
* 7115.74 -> 28.2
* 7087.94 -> 30.2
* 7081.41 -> 29.4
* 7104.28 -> 28.6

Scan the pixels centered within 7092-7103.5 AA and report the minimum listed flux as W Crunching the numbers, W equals 27.7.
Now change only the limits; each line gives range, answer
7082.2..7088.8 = 29.4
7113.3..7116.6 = 28.2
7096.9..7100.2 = 29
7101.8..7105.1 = 28.6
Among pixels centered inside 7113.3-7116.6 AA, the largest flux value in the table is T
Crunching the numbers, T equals 28.2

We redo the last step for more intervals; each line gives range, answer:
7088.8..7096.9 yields 29.3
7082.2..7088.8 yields 30.4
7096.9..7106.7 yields 29.5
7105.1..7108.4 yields 28.4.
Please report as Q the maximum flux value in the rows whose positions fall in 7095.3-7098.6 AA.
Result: 29.5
